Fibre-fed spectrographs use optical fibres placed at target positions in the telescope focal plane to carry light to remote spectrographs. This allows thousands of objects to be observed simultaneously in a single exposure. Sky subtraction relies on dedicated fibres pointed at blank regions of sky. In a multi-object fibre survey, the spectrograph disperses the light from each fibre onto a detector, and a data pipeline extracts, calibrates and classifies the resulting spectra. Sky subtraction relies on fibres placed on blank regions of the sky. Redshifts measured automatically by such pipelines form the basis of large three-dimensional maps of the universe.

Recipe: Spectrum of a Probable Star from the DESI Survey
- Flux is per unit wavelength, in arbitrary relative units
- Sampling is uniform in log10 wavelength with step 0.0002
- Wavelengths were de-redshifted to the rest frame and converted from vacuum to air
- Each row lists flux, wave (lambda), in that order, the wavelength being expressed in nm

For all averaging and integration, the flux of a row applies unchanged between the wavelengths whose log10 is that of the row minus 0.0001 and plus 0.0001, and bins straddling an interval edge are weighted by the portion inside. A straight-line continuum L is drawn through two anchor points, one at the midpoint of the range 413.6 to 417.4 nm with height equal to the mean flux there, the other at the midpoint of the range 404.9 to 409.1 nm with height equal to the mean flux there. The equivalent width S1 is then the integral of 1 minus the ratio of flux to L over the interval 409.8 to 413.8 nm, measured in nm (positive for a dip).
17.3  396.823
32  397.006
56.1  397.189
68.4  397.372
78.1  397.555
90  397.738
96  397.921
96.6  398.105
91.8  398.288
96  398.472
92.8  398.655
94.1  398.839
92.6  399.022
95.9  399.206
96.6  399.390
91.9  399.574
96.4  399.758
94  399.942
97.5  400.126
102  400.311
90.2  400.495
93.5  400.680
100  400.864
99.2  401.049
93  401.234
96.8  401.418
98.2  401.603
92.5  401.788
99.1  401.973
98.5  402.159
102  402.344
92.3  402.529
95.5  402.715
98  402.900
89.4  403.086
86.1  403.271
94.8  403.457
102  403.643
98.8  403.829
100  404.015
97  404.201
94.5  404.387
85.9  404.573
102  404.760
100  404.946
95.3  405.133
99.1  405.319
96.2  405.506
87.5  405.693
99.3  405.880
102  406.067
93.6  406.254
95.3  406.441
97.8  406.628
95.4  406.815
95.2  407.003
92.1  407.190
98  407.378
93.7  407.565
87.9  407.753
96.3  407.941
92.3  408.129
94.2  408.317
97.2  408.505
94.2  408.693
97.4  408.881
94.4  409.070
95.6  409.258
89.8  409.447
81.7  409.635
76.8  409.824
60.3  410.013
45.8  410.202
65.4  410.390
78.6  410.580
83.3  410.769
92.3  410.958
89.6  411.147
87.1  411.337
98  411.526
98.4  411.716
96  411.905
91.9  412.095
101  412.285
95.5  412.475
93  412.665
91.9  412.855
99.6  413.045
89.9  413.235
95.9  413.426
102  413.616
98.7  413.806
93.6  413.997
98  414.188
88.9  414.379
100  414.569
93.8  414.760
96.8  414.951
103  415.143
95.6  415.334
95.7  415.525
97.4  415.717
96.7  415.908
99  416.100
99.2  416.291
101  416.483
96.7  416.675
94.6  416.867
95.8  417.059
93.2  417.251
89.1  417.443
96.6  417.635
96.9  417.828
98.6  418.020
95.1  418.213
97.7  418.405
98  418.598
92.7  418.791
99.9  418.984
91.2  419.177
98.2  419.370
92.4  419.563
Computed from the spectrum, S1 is 0.352 nm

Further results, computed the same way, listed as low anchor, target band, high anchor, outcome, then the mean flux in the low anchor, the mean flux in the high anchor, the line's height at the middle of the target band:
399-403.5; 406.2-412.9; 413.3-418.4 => 0.45 nm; 95.5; 96.6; 96.1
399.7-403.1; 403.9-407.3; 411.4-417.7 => 0.01 nm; 96.4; 96.2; 96.3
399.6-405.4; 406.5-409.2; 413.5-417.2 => 0.05 nm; 96.2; 97.1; 96.6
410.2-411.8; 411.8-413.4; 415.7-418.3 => -0.14 nm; 84.1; 96.4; 87.4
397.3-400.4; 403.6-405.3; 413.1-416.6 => -0.06 nm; 92.5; 97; 94.1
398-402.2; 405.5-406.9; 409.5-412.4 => -0.11 nm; 95.6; 83.3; 88.7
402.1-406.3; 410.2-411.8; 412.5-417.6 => 0.20 nm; 96.1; 96.1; 96.1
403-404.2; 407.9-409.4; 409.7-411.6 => -0.22 nm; 95.4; 77.6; 82.6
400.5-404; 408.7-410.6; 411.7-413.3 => 0.32 nm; 96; 95.2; 95.4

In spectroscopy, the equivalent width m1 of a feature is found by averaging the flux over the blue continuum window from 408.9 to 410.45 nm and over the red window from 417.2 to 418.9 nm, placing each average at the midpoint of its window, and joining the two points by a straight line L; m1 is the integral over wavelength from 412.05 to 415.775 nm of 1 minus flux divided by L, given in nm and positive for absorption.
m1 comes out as -0.42 nm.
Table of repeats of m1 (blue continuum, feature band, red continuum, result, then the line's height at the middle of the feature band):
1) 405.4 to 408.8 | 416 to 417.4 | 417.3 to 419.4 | -0.02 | 95.6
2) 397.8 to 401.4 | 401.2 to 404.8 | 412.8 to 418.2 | -0.01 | 95.5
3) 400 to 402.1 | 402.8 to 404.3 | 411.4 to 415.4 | 0.01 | 96.4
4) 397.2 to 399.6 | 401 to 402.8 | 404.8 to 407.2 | -0.08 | 92.7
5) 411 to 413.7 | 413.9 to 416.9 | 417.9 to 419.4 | -0.04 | 95.6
